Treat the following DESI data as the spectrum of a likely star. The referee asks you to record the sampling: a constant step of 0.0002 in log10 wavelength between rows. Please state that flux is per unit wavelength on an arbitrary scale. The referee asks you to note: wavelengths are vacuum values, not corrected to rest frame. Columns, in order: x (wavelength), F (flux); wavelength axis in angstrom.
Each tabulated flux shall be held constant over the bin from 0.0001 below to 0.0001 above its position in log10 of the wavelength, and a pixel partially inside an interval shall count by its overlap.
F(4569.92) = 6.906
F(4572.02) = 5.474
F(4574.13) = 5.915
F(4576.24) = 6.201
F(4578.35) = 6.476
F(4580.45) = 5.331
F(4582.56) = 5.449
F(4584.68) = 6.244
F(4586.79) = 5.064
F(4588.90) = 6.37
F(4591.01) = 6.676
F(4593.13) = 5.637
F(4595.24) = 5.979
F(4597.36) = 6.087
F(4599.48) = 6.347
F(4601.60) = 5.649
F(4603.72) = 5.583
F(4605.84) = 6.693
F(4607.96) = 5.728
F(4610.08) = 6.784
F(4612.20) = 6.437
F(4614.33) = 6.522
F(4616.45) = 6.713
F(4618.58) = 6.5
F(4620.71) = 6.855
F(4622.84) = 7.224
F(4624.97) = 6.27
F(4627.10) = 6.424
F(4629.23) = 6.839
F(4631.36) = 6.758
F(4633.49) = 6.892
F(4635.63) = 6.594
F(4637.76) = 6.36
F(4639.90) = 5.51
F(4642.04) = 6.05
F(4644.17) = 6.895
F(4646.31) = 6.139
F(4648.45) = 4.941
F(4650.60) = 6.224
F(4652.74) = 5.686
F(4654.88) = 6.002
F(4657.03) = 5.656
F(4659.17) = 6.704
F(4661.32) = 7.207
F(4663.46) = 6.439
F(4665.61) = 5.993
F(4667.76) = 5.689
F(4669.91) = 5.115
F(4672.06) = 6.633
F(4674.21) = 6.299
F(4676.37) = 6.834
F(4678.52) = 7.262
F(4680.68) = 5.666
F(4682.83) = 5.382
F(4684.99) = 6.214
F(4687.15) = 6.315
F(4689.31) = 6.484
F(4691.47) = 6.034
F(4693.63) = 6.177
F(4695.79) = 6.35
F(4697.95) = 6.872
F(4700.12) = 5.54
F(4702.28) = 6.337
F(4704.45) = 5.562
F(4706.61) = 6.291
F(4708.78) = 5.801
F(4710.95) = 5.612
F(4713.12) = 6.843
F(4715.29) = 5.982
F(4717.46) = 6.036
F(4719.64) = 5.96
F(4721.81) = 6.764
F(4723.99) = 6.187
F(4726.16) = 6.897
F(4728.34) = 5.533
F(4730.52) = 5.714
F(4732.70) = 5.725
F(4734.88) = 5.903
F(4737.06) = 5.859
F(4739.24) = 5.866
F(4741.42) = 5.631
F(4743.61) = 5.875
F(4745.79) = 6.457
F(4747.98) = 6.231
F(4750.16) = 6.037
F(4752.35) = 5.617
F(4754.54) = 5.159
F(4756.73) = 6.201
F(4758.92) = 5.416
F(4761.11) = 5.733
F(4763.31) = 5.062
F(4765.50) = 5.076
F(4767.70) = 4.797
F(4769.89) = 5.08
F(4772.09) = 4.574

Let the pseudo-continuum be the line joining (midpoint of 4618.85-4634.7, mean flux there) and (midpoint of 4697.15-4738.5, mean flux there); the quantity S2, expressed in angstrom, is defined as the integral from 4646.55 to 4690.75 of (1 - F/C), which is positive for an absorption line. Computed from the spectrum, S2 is 2.0 angstrom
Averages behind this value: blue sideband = 6.74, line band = 6.14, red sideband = 6.07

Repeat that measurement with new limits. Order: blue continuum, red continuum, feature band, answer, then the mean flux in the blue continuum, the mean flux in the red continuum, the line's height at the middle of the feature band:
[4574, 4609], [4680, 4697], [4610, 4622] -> -1.3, 5.97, 6.1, 6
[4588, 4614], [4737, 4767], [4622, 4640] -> -1.5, 6.17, 5.71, 6.08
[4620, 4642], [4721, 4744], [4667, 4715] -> 0.5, 6.54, 5.99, 6.22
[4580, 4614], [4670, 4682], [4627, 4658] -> 0.2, 6.03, 6.4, 6.24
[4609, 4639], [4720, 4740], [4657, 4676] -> 0.5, 6.65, 6.05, 6.41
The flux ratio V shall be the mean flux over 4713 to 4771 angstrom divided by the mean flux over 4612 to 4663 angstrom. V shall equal 0.9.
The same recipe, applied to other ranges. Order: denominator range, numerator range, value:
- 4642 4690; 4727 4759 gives 0.95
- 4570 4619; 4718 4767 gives 0.96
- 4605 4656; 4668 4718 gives 0.97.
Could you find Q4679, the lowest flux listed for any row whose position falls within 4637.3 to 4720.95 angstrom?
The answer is 4.941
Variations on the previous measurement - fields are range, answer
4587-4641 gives 5.51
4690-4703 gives 5.54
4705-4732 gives 5.533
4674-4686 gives 5.382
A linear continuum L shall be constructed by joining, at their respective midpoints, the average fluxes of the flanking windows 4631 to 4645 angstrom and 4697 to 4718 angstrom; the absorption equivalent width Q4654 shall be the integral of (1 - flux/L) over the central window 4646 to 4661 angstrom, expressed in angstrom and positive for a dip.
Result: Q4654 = 0.90 angstrom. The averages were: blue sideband 6.41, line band 5.96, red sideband 6.08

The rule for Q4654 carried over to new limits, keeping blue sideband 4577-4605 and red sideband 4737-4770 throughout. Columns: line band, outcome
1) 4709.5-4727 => -1.73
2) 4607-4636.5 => -3.74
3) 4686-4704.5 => -1.54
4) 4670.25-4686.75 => -1.43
